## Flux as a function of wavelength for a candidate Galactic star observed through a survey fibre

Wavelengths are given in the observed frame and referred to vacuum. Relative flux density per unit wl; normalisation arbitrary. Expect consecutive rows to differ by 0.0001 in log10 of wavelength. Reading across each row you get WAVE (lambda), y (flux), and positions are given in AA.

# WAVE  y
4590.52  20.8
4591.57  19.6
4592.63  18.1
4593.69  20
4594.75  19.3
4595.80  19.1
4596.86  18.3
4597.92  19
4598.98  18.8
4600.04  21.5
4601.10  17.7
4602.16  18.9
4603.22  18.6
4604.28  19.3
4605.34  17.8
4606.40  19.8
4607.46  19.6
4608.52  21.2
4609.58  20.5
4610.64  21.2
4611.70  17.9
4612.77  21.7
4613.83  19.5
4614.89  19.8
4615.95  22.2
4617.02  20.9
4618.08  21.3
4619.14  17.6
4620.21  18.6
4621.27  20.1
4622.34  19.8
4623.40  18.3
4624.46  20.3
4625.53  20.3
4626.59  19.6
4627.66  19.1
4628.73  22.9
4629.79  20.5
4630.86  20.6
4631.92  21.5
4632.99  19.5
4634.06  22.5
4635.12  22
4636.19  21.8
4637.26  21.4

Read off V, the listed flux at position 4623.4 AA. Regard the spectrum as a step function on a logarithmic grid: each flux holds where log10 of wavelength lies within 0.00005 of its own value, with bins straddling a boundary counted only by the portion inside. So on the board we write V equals 18.3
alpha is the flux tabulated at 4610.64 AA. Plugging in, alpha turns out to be 21.2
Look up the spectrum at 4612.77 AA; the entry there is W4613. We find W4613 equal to 21.7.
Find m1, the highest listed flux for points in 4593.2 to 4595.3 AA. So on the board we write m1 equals 20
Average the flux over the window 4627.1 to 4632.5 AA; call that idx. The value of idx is 20.9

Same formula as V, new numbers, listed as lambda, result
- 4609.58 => 20.5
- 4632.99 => 19.5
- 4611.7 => 17.9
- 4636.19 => 21.8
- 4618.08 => 21.3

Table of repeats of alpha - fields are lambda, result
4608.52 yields 21.2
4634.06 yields 22.5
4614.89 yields 19.8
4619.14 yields 17.6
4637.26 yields 21.4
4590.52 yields 20.8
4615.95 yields 22.2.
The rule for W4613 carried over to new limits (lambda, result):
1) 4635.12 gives 22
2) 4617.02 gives 20.9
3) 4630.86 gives 20.6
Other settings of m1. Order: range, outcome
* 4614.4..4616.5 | 22.2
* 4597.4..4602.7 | 21.5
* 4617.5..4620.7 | 21.3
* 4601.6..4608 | 19.8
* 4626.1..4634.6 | 22.9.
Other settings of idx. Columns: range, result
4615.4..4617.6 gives 21.5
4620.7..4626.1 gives 19.8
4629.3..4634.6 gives 20.9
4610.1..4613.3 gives 20.2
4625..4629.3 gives 20.5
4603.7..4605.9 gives 18.6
